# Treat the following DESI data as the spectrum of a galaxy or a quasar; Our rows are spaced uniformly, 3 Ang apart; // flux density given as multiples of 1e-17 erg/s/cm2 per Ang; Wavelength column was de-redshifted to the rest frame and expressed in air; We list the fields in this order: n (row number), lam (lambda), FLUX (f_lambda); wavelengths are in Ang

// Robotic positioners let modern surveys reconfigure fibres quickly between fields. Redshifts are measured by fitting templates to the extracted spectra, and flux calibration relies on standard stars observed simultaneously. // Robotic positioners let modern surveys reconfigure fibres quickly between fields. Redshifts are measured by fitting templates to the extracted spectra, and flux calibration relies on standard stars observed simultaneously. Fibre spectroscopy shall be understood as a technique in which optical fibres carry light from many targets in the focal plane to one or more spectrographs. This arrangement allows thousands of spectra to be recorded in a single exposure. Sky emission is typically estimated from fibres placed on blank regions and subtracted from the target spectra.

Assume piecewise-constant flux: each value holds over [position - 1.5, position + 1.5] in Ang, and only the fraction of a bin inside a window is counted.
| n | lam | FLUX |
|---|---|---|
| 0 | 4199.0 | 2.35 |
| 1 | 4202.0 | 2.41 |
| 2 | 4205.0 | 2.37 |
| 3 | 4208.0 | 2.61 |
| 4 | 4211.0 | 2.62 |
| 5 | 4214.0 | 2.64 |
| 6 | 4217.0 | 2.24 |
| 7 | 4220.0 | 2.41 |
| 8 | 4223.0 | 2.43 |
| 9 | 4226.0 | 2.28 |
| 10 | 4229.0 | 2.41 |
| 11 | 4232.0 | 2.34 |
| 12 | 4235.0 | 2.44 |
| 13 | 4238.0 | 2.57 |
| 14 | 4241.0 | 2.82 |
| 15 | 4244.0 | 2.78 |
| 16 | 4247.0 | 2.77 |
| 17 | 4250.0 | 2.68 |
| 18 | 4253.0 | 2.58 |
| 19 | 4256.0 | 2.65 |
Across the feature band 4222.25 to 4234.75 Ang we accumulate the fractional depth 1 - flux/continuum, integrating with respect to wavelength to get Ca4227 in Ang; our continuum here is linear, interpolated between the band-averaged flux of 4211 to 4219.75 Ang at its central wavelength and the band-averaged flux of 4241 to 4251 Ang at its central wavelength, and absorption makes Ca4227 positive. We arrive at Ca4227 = 1.1 Ang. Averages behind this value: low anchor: 2.47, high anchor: 2.76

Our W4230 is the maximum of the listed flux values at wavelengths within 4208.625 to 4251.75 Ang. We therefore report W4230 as 2.82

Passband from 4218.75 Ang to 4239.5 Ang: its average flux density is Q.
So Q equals 2.41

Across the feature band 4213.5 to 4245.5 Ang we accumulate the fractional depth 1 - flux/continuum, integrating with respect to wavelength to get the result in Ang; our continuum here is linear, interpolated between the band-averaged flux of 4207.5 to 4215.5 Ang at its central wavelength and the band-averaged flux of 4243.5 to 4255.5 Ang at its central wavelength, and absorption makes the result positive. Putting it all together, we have 2.1 Ang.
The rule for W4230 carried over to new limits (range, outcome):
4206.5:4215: 2.64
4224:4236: 2.44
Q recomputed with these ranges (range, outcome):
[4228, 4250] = 2.6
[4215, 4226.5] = 2.36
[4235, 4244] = 2.67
